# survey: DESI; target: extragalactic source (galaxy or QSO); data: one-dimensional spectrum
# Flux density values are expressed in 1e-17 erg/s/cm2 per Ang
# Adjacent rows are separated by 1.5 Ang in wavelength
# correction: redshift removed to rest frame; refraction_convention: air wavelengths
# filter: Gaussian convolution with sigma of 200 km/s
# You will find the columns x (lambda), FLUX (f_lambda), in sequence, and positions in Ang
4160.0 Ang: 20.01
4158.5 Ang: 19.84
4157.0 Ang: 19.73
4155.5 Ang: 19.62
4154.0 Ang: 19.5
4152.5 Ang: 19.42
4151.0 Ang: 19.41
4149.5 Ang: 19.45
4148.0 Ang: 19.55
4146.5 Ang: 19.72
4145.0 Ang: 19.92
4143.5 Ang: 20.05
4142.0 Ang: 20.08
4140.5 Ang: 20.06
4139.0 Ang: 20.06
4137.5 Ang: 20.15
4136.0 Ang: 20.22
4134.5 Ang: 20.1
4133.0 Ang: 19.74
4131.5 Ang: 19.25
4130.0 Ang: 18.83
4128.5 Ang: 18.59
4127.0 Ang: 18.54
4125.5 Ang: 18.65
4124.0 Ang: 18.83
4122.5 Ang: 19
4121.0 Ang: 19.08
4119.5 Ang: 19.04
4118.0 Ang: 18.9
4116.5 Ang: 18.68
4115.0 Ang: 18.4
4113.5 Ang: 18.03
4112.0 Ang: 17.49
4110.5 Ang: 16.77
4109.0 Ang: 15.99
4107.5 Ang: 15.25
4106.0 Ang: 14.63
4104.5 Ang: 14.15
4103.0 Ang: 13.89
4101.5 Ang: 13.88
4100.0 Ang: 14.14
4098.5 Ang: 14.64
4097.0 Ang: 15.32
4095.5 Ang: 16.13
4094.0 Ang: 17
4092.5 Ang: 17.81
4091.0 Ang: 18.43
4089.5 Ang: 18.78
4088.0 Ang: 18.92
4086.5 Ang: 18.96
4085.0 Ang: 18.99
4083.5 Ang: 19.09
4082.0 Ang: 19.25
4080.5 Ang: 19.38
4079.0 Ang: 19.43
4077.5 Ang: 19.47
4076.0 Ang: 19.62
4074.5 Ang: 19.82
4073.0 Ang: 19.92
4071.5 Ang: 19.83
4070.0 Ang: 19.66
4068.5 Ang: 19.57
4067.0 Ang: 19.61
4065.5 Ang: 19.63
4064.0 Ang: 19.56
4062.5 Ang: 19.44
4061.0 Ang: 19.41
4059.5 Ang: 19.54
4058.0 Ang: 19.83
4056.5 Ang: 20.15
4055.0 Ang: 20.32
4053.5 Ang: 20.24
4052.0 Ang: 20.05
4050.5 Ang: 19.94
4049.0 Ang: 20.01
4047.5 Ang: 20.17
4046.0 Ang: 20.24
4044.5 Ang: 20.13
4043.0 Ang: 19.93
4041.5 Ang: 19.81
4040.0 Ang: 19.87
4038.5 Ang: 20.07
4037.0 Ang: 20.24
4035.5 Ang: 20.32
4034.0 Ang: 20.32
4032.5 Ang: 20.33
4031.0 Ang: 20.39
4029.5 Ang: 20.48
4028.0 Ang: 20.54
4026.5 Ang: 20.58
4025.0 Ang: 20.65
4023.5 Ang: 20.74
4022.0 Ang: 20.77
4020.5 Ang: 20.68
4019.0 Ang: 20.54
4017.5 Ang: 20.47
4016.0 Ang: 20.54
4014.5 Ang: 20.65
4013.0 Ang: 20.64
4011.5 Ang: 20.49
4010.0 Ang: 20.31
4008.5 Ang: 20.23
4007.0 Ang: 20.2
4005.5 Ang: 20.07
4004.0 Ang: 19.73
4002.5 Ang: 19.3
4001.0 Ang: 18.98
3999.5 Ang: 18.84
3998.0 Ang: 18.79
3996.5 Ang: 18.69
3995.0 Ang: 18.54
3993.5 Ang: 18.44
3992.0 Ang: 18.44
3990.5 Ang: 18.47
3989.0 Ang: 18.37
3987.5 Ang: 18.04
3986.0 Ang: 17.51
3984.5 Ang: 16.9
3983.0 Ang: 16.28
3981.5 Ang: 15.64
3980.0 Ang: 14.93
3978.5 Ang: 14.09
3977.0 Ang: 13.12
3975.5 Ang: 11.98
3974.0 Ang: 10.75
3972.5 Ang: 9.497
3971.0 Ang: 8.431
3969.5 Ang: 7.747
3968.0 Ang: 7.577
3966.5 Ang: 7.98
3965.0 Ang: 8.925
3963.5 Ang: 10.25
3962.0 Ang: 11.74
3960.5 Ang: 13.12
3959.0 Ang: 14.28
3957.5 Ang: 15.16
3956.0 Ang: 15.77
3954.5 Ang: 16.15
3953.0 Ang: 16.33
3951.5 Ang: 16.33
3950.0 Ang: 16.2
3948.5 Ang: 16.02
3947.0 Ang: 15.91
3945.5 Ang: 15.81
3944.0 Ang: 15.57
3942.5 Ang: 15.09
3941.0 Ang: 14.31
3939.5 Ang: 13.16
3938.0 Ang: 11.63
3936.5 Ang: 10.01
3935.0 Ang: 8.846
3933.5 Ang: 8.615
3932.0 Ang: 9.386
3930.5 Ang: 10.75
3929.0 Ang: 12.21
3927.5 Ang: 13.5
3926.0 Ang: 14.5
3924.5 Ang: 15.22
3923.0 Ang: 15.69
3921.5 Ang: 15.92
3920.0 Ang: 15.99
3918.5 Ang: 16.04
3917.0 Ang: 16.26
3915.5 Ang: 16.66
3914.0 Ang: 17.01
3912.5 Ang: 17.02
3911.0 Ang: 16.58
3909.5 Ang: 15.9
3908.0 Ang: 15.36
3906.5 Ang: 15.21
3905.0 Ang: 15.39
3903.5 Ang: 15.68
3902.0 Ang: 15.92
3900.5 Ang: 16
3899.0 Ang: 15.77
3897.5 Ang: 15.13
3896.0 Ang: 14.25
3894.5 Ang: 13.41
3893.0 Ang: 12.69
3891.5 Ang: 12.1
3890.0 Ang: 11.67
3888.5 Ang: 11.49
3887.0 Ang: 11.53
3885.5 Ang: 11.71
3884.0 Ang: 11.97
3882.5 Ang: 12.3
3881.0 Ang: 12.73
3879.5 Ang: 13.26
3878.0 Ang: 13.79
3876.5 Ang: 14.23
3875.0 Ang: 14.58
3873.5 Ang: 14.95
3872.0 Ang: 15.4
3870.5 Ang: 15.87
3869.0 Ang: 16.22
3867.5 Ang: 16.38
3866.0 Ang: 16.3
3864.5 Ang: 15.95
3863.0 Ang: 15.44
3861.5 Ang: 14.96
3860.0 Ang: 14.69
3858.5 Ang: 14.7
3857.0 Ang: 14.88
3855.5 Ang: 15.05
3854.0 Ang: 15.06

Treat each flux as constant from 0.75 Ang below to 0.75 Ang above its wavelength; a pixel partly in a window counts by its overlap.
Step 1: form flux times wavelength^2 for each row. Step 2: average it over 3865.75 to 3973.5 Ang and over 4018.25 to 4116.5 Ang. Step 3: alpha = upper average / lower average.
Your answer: 1.5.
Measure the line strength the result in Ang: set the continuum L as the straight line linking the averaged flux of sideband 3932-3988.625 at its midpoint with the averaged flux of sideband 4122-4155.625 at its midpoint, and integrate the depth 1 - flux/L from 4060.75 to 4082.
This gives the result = -3.0 Ang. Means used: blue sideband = 13.2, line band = 19.6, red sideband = 19.5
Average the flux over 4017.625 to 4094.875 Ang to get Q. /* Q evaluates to 19.8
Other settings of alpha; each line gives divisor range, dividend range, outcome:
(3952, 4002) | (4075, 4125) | 1.28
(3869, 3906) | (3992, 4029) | 1.53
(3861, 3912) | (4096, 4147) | 1.40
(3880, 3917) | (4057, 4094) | 1.47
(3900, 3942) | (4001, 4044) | 1.50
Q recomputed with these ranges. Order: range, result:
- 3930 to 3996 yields 13.7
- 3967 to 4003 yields 15.3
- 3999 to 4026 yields 20.2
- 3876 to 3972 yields 13.6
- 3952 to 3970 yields 12.2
